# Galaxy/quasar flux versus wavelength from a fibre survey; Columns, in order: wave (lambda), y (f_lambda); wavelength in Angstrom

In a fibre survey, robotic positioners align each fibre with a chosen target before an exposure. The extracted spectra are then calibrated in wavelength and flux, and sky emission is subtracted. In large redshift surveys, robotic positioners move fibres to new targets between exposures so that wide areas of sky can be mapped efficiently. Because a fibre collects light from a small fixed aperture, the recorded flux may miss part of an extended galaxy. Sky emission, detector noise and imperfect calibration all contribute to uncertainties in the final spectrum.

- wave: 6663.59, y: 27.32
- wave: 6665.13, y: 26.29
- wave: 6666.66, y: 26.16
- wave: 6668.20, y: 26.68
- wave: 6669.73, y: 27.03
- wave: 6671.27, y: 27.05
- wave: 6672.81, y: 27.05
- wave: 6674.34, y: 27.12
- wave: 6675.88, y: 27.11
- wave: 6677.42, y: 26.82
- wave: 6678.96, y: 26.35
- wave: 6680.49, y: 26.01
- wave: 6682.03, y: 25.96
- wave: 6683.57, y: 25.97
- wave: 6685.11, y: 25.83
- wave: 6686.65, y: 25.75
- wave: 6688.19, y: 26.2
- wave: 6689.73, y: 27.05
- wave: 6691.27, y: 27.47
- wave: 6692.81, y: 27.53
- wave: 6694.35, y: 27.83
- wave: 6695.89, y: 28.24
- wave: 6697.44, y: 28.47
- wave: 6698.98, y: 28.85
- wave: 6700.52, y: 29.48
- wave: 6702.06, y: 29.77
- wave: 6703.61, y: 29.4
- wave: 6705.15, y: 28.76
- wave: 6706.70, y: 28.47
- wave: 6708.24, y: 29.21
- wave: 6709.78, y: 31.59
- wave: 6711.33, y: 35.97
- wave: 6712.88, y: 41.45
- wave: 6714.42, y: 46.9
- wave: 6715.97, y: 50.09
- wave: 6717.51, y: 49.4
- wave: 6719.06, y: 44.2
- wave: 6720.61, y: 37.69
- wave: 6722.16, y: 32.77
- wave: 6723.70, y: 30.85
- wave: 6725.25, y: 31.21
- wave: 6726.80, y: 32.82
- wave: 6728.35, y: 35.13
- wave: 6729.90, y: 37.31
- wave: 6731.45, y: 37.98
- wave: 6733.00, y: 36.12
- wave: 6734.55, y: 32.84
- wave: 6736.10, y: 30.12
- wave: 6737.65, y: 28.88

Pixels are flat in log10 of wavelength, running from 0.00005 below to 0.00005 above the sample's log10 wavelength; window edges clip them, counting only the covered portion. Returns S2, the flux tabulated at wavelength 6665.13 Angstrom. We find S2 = 26.29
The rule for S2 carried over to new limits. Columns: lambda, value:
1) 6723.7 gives 30.85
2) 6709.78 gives 31.59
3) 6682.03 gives 25.96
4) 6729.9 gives 37.31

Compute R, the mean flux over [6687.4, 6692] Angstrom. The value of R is 26.9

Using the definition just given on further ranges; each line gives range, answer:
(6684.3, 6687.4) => 25.8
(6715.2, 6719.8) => 48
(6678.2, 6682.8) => 26.1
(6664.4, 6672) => 26.6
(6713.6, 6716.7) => 48.4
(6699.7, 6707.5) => 29.2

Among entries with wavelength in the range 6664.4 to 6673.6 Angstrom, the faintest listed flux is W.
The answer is 26.16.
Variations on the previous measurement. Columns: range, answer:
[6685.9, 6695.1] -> 25.75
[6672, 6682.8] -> 25.96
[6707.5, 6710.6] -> 29.21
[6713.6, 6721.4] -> 37.69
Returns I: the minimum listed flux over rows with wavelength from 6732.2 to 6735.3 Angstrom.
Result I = 32.84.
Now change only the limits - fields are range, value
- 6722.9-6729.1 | 30.85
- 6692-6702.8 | 27.53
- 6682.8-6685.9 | 25.83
